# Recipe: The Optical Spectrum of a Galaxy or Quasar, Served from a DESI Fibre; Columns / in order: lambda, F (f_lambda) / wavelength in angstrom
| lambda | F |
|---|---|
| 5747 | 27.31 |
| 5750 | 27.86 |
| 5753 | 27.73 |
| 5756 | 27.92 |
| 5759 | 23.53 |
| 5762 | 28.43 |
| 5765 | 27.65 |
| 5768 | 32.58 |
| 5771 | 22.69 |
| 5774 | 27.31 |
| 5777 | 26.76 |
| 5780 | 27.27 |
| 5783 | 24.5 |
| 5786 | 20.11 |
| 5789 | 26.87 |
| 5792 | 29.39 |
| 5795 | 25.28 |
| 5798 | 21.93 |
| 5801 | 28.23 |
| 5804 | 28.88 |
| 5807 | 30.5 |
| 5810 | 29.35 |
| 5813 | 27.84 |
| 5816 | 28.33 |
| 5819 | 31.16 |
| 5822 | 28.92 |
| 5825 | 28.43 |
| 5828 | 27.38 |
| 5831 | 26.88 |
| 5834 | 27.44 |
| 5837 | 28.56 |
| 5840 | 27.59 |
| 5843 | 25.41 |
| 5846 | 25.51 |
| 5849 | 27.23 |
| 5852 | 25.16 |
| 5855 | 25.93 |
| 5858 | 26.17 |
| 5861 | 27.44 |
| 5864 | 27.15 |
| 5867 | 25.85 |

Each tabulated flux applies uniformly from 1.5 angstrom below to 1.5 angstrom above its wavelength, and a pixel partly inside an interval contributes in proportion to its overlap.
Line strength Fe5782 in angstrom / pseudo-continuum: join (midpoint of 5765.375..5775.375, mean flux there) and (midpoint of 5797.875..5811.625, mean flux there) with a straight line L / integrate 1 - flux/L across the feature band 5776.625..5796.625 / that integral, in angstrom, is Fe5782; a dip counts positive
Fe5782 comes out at 1.6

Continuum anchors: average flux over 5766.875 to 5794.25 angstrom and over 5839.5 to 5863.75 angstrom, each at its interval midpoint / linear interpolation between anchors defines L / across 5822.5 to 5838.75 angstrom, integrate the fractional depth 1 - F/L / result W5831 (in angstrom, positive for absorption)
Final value -0.9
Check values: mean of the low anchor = 26.3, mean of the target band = 27.8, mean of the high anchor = 26.3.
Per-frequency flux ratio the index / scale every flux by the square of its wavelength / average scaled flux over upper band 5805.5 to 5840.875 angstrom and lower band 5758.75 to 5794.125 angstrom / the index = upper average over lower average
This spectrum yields 1.09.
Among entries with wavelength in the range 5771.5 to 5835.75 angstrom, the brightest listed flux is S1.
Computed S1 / 31.16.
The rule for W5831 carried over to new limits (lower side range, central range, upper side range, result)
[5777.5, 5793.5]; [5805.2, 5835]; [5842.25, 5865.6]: -3.0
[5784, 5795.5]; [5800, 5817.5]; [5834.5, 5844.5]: -1.9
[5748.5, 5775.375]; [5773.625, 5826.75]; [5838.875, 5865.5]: -0.7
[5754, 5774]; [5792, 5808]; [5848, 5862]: -0.2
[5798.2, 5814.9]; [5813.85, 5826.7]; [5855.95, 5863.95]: -0.5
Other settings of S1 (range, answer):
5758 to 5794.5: 32.58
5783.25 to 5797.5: 29.39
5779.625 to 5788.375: 27.27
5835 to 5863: 28.56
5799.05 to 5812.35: 30.5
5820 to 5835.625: 28.92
